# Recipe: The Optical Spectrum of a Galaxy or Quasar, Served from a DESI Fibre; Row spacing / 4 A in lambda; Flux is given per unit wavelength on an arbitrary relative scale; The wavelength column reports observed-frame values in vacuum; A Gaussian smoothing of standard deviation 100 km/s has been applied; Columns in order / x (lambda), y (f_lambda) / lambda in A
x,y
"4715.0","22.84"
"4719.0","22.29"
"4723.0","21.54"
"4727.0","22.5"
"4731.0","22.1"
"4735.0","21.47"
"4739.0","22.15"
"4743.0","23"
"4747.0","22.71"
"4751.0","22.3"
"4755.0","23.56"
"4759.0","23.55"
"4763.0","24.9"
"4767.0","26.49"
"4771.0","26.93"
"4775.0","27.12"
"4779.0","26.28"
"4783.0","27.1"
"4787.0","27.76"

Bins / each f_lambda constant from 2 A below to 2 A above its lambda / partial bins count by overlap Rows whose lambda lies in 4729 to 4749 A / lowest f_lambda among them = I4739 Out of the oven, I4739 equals 21.47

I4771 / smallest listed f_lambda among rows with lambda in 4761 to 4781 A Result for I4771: 24.9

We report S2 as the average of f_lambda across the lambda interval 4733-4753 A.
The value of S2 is 22.3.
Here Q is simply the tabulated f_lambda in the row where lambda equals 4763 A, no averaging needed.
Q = 24.9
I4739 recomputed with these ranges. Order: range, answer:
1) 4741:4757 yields 22.3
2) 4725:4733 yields 22.1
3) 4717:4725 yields 21.54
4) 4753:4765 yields 23.55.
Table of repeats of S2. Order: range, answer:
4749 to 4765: 23.6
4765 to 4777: 26.8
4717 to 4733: 22.1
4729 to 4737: 21.8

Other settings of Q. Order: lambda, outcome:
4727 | 22.5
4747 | 22.71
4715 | 22.84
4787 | 27.76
